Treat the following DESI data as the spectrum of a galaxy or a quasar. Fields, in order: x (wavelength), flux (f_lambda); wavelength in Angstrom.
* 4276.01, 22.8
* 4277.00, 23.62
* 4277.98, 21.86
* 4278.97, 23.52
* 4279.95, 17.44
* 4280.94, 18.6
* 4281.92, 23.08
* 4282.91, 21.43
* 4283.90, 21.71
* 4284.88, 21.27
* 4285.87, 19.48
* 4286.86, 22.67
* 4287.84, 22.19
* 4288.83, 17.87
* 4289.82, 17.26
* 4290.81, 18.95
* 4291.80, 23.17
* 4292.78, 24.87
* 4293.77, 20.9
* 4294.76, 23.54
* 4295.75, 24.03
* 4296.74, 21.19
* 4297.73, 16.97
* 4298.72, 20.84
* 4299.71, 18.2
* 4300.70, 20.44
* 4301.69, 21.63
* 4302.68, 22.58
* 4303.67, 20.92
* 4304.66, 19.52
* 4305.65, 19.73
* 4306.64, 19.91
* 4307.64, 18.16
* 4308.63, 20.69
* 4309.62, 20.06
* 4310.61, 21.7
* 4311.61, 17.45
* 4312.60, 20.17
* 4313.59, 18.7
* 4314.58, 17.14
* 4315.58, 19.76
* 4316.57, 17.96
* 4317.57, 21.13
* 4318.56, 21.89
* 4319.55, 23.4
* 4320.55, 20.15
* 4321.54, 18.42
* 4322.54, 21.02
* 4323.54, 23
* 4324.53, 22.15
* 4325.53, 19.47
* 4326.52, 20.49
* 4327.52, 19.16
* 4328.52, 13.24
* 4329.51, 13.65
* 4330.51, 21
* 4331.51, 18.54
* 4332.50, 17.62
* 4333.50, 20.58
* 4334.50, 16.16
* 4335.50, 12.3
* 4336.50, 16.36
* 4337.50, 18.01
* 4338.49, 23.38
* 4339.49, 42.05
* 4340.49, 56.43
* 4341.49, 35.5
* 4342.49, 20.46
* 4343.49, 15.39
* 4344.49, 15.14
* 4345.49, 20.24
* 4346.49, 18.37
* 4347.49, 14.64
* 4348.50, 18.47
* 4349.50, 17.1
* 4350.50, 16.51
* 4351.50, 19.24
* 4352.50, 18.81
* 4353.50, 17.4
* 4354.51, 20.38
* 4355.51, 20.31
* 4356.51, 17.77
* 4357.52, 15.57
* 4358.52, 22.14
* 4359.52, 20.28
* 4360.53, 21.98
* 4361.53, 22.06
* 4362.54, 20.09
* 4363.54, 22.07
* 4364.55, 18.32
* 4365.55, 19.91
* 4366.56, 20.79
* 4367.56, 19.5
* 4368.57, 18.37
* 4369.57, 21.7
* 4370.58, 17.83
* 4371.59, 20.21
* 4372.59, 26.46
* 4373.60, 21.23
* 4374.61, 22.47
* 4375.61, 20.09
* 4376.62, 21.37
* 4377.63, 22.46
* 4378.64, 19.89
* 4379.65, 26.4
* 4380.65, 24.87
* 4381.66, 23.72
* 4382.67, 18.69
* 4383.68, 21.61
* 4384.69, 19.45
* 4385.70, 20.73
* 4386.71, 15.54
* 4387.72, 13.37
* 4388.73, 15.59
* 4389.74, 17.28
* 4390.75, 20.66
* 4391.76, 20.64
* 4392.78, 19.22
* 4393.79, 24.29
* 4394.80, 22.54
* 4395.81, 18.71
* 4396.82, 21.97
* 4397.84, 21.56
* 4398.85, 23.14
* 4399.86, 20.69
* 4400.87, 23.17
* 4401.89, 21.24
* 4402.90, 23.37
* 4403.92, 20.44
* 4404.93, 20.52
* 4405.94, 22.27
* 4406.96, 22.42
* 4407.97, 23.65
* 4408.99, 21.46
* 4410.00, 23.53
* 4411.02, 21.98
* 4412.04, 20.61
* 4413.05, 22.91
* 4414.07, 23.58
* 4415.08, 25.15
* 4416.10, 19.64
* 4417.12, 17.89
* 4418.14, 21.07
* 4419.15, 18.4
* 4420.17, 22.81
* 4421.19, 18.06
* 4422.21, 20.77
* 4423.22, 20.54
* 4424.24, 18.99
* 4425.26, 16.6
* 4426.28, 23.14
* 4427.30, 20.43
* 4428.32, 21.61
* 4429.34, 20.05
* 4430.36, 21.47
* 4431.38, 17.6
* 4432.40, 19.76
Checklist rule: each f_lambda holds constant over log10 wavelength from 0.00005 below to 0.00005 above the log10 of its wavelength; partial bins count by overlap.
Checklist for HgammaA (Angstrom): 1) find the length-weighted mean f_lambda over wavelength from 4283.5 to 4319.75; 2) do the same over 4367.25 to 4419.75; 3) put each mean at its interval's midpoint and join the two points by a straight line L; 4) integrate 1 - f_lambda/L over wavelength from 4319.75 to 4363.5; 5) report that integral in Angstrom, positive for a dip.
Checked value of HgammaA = 0.4 Angstrom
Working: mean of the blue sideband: 20.5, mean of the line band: 20.5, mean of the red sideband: 21.1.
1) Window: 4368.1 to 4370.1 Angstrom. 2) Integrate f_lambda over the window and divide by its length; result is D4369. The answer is 20.1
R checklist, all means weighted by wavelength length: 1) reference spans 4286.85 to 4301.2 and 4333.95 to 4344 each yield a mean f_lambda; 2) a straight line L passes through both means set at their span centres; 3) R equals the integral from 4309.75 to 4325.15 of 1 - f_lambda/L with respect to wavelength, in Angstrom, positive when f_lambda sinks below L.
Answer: 2.01 Angstrom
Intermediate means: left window 20.8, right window 25.6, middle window 20.3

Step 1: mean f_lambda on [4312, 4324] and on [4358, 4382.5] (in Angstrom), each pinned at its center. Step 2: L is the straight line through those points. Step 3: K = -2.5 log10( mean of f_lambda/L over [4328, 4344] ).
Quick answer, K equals -0.10 mag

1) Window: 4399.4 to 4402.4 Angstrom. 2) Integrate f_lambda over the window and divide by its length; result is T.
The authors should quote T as 21.7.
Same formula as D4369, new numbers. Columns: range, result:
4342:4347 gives 17.9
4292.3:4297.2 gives 22.9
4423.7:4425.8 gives 17.9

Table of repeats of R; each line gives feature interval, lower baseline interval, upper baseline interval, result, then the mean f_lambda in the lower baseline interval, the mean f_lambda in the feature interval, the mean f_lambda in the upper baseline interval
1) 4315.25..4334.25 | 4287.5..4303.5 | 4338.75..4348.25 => 3.5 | 20.9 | 19.6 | 26.1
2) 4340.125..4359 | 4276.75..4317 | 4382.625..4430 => -0.2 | 20.5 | 20.8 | 20.7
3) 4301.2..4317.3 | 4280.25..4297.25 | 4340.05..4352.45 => 1.3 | 21.3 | 19.8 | 22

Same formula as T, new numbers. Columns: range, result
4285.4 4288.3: 21.5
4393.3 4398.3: 21.8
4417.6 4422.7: 20.2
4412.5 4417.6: 21.9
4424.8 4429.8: 20.4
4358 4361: 21.4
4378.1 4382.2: 23.7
